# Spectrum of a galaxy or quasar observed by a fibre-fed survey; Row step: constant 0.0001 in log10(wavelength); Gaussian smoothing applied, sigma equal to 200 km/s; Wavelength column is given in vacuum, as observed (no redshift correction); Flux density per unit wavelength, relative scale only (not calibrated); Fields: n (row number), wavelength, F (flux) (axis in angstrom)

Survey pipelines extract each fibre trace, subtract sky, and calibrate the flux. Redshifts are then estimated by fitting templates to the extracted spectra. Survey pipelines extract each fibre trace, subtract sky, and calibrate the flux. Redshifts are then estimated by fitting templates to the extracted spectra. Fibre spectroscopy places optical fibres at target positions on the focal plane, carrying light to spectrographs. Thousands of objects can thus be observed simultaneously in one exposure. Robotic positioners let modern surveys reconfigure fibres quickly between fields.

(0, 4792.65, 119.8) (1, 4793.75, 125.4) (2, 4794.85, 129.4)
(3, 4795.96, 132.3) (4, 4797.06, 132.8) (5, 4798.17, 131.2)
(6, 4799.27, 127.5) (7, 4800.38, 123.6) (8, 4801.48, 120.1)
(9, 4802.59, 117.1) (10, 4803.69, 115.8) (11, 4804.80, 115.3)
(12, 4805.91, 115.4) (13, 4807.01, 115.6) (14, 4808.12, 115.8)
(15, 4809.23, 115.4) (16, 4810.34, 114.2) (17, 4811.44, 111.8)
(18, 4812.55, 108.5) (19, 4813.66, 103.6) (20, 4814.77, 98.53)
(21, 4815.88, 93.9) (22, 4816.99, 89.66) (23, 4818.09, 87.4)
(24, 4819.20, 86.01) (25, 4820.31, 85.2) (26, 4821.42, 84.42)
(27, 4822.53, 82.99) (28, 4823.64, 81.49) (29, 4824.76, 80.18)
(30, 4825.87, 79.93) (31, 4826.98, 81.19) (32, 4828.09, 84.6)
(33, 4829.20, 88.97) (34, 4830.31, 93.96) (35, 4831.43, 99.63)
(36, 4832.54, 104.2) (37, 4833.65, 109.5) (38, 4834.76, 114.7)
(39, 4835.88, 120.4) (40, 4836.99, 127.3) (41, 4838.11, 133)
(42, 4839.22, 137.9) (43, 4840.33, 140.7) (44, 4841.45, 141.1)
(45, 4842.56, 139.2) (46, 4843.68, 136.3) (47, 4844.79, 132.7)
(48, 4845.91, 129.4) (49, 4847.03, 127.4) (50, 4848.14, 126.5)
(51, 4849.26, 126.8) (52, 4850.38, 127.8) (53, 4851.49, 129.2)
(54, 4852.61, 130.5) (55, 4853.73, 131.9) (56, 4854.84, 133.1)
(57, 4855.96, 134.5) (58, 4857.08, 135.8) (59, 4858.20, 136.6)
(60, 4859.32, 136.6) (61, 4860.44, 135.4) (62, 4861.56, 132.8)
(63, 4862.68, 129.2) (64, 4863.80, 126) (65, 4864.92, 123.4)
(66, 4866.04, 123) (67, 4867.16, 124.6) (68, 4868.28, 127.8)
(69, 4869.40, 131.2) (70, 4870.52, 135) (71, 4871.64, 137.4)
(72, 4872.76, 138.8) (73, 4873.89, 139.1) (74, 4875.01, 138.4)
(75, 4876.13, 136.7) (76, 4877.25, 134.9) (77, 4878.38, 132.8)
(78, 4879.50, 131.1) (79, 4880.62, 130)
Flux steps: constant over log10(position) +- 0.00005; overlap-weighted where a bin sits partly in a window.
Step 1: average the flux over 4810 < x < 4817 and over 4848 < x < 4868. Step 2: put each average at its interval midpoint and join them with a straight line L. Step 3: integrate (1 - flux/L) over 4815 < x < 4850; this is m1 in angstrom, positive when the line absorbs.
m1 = 2.33 angstrom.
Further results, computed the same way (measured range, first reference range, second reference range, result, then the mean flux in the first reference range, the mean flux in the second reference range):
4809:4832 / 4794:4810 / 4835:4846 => 6.3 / 122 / 133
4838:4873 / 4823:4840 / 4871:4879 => -3.2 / 103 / 137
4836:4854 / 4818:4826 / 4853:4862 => -2.5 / 83.3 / 134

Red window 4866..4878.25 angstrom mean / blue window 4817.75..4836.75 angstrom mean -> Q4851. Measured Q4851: 1.44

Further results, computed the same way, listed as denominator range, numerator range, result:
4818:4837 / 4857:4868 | 1.39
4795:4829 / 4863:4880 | 1.26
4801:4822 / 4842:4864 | 1.26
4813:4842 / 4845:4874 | 1.29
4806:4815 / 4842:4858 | 1.18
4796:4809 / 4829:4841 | 0.96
